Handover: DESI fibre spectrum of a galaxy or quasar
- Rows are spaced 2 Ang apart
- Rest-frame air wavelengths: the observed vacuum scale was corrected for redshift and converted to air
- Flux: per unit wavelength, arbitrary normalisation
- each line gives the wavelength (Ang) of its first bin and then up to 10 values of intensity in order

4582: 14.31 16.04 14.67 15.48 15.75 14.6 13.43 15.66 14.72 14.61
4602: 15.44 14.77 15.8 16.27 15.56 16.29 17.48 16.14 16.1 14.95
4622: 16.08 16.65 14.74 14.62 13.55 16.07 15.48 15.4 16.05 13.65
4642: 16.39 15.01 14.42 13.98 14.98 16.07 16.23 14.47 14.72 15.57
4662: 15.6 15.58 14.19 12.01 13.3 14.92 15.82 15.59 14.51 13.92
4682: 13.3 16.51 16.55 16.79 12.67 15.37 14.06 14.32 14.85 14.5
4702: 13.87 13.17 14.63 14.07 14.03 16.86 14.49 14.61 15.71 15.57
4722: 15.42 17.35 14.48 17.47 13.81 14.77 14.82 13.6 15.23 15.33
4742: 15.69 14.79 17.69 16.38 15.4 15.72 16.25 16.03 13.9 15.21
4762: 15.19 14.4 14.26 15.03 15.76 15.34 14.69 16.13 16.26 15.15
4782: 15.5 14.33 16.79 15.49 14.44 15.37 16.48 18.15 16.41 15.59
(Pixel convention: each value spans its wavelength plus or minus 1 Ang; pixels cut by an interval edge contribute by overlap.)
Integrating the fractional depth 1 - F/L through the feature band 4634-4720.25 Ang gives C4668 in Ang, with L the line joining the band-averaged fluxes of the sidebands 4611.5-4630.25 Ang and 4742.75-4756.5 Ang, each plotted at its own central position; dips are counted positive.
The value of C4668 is 5.5 Ang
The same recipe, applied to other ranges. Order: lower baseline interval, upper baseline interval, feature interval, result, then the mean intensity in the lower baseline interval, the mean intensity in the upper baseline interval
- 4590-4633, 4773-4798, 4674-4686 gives 0.4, 15.4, 15.8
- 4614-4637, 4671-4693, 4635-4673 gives 1.1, 15.5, 15.1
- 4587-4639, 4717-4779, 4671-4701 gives 1.0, 15.4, 15.4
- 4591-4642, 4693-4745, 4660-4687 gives 0.6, 15.4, 14.9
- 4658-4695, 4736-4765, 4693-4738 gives 0.9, 14.8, 15.4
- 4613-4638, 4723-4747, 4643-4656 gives 0.4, 15.6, 15.4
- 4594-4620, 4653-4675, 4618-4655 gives -0.2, 15.6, 14.8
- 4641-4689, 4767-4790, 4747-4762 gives -0.2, 15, 15.5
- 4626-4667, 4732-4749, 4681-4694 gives 0.1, 15.1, 15.4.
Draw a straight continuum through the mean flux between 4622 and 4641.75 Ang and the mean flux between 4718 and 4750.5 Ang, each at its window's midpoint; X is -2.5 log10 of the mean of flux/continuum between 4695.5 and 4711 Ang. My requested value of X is 0.09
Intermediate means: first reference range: 15.2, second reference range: 15.5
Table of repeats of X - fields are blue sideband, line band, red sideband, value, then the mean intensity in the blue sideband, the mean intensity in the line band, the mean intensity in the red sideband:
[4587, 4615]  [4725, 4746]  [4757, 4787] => 0.01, 15.4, 15.1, 15.2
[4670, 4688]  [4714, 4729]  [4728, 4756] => -0.03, 15.1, 15.7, 15.4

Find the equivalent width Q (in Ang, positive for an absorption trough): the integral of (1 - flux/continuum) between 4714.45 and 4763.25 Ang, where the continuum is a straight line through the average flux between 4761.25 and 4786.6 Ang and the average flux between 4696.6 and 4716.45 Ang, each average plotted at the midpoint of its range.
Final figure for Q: -1.8 Ang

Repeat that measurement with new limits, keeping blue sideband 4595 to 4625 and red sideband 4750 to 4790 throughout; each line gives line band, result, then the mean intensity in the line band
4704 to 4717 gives 0.7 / 14.7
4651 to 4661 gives 0.1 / 15.4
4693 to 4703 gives 0.8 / 14.3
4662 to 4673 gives 1.0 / 14.1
